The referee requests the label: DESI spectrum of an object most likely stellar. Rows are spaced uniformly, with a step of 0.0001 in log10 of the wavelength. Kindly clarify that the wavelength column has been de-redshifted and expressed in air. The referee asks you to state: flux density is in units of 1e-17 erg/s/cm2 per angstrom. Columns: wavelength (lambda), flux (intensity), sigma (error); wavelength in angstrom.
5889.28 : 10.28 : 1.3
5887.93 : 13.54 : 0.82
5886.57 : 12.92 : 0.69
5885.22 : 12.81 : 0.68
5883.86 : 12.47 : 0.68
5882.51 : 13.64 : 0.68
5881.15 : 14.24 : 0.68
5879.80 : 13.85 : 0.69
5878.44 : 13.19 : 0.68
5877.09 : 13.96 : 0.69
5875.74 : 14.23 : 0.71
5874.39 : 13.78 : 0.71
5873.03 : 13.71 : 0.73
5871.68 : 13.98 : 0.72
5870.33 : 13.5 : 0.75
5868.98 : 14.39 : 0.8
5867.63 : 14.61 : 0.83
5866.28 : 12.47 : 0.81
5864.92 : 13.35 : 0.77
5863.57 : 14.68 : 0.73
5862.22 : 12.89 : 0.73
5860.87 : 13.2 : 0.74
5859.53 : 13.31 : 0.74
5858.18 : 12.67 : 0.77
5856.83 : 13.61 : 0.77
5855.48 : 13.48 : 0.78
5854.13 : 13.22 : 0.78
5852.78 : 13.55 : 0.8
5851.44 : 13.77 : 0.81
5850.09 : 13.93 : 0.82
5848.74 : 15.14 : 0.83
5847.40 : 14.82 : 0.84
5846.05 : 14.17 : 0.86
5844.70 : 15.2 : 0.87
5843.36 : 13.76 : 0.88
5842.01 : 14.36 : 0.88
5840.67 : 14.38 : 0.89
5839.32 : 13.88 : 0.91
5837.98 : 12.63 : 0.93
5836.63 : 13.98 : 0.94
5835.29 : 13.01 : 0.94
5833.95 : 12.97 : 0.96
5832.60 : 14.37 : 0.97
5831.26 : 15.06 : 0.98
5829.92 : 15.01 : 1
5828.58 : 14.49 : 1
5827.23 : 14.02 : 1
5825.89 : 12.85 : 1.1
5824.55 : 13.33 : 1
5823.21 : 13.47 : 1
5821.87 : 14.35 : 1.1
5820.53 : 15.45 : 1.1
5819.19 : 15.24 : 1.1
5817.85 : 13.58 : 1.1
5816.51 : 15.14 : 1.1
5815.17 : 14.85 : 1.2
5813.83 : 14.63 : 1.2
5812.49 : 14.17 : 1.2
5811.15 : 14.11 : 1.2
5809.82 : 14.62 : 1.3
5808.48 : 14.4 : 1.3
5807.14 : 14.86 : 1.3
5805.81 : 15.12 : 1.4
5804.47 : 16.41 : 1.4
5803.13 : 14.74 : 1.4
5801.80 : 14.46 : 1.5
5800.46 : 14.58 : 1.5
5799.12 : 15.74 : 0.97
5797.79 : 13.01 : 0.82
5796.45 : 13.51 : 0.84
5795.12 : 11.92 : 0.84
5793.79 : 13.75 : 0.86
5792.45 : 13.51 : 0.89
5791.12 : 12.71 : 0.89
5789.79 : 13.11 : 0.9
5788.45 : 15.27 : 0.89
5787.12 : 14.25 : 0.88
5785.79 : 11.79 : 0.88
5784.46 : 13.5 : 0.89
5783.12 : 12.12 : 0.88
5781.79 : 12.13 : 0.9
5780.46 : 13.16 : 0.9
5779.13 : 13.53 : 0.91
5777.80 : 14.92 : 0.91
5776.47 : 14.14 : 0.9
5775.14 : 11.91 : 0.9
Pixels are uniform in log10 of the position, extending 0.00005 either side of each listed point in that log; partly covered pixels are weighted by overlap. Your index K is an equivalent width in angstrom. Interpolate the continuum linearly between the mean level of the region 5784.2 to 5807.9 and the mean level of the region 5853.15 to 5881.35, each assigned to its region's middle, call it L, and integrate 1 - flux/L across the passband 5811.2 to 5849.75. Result -1.1 angstrom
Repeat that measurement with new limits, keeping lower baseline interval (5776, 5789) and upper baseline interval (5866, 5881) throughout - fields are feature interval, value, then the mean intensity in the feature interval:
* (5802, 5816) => -1.25 angstrom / 14.8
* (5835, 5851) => -0.48 angstrom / 14.1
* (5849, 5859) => 0.17 angstrom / 13.5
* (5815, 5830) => -0.71 angstrom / 14.3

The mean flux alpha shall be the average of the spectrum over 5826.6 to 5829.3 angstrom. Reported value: 14.2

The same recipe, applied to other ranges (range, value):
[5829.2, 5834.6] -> 14.4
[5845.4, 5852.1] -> 14.4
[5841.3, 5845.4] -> 14.4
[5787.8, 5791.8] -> 13.7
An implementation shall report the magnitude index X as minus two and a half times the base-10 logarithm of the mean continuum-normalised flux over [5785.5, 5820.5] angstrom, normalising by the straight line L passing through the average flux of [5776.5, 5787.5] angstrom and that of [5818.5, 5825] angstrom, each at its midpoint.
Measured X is -0.032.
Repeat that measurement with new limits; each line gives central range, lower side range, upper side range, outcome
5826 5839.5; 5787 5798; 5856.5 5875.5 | -0.030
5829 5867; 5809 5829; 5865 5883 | 0.016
